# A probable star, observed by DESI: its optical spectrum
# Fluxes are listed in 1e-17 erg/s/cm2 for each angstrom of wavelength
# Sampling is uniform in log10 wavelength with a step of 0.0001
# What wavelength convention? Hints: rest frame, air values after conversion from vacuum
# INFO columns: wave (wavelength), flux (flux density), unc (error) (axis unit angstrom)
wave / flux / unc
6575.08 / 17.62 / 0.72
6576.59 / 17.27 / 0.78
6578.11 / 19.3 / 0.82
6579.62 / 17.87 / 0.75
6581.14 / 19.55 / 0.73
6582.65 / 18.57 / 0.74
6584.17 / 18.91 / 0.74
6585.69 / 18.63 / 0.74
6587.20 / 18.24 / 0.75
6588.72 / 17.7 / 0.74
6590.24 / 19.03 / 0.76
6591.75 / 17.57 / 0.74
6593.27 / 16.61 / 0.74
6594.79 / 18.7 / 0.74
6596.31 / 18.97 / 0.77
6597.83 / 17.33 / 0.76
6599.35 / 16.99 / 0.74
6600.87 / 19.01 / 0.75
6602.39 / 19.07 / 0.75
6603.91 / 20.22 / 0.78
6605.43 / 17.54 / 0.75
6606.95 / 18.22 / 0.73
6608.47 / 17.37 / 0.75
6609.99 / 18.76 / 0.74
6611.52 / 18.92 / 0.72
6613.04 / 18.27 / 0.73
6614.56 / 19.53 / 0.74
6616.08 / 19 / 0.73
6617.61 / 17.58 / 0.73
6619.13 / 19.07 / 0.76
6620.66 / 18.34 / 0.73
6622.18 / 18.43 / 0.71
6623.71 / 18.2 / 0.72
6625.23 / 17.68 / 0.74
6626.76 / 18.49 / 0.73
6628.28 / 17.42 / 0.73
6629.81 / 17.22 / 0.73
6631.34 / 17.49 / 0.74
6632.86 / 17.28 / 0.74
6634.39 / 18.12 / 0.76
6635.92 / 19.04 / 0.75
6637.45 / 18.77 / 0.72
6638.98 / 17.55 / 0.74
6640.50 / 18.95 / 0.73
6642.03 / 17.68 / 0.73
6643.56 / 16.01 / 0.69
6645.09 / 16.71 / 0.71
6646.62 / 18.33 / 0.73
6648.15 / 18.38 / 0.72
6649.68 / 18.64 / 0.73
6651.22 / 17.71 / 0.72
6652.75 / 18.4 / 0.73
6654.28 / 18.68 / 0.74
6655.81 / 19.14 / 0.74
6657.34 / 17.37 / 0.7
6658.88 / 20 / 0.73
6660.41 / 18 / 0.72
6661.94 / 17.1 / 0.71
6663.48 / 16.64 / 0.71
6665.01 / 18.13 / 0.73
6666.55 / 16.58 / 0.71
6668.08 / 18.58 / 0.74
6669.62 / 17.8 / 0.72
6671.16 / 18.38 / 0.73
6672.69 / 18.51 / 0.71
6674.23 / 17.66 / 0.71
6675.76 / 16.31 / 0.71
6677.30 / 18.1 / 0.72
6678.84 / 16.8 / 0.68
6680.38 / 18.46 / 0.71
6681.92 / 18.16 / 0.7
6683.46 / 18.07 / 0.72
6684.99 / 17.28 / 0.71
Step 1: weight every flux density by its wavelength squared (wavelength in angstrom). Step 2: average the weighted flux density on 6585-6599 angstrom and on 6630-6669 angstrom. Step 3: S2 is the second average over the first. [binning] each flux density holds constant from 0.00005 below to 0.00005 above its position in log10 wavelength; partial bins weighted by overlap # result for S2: 1.01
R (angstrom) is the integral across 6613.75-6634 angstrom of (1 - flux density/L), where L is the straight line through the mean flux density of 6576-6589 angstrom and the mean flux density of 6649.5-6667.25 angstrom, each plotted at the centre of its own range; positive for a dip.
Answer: 0.1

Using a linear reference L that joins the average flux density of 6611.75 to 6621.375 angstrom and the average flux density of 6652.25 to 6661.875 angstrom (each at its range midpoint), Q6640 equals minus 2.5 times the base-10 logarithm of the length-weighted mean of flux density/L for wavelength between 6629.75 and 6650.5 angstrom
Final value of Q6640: 0.04 mag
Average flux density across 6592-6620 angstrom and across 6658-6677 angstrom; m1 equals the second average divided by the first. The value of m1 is 1.0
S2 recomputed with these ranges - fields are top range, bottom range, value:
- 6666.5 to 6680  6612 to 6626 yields 0.98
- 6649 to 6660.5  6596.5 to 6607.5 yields 1.02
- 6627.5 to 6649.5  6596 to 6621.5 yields 0.97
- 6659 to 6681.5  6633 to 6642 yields 0.98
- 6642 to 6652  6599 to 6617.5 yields 0.96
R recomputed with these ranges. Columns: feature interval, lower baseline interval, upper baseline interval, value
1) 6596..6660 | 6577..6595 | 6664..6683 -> -0.5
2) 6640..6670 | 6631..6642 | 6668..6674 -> 0.4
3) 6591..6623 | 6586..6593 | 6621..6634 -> -0.7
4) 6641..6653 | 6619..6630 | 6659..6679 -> 0.1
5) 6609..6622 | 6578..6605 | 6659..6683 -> -0.3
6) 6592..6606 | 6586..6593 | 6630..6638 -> -0.1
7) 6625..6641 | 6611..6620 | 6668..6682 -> 0.4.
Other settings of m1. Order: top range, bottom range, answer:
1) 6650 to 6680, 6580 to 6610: 0.98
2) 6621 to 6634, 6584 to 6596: 0.98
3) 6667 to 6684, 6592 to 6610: 0.98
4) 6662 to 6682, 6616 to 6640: 0.98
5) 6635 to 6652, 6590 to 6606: 0.98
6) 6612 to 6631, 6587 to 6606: 1.00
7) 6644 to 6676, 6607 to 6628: 0.98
